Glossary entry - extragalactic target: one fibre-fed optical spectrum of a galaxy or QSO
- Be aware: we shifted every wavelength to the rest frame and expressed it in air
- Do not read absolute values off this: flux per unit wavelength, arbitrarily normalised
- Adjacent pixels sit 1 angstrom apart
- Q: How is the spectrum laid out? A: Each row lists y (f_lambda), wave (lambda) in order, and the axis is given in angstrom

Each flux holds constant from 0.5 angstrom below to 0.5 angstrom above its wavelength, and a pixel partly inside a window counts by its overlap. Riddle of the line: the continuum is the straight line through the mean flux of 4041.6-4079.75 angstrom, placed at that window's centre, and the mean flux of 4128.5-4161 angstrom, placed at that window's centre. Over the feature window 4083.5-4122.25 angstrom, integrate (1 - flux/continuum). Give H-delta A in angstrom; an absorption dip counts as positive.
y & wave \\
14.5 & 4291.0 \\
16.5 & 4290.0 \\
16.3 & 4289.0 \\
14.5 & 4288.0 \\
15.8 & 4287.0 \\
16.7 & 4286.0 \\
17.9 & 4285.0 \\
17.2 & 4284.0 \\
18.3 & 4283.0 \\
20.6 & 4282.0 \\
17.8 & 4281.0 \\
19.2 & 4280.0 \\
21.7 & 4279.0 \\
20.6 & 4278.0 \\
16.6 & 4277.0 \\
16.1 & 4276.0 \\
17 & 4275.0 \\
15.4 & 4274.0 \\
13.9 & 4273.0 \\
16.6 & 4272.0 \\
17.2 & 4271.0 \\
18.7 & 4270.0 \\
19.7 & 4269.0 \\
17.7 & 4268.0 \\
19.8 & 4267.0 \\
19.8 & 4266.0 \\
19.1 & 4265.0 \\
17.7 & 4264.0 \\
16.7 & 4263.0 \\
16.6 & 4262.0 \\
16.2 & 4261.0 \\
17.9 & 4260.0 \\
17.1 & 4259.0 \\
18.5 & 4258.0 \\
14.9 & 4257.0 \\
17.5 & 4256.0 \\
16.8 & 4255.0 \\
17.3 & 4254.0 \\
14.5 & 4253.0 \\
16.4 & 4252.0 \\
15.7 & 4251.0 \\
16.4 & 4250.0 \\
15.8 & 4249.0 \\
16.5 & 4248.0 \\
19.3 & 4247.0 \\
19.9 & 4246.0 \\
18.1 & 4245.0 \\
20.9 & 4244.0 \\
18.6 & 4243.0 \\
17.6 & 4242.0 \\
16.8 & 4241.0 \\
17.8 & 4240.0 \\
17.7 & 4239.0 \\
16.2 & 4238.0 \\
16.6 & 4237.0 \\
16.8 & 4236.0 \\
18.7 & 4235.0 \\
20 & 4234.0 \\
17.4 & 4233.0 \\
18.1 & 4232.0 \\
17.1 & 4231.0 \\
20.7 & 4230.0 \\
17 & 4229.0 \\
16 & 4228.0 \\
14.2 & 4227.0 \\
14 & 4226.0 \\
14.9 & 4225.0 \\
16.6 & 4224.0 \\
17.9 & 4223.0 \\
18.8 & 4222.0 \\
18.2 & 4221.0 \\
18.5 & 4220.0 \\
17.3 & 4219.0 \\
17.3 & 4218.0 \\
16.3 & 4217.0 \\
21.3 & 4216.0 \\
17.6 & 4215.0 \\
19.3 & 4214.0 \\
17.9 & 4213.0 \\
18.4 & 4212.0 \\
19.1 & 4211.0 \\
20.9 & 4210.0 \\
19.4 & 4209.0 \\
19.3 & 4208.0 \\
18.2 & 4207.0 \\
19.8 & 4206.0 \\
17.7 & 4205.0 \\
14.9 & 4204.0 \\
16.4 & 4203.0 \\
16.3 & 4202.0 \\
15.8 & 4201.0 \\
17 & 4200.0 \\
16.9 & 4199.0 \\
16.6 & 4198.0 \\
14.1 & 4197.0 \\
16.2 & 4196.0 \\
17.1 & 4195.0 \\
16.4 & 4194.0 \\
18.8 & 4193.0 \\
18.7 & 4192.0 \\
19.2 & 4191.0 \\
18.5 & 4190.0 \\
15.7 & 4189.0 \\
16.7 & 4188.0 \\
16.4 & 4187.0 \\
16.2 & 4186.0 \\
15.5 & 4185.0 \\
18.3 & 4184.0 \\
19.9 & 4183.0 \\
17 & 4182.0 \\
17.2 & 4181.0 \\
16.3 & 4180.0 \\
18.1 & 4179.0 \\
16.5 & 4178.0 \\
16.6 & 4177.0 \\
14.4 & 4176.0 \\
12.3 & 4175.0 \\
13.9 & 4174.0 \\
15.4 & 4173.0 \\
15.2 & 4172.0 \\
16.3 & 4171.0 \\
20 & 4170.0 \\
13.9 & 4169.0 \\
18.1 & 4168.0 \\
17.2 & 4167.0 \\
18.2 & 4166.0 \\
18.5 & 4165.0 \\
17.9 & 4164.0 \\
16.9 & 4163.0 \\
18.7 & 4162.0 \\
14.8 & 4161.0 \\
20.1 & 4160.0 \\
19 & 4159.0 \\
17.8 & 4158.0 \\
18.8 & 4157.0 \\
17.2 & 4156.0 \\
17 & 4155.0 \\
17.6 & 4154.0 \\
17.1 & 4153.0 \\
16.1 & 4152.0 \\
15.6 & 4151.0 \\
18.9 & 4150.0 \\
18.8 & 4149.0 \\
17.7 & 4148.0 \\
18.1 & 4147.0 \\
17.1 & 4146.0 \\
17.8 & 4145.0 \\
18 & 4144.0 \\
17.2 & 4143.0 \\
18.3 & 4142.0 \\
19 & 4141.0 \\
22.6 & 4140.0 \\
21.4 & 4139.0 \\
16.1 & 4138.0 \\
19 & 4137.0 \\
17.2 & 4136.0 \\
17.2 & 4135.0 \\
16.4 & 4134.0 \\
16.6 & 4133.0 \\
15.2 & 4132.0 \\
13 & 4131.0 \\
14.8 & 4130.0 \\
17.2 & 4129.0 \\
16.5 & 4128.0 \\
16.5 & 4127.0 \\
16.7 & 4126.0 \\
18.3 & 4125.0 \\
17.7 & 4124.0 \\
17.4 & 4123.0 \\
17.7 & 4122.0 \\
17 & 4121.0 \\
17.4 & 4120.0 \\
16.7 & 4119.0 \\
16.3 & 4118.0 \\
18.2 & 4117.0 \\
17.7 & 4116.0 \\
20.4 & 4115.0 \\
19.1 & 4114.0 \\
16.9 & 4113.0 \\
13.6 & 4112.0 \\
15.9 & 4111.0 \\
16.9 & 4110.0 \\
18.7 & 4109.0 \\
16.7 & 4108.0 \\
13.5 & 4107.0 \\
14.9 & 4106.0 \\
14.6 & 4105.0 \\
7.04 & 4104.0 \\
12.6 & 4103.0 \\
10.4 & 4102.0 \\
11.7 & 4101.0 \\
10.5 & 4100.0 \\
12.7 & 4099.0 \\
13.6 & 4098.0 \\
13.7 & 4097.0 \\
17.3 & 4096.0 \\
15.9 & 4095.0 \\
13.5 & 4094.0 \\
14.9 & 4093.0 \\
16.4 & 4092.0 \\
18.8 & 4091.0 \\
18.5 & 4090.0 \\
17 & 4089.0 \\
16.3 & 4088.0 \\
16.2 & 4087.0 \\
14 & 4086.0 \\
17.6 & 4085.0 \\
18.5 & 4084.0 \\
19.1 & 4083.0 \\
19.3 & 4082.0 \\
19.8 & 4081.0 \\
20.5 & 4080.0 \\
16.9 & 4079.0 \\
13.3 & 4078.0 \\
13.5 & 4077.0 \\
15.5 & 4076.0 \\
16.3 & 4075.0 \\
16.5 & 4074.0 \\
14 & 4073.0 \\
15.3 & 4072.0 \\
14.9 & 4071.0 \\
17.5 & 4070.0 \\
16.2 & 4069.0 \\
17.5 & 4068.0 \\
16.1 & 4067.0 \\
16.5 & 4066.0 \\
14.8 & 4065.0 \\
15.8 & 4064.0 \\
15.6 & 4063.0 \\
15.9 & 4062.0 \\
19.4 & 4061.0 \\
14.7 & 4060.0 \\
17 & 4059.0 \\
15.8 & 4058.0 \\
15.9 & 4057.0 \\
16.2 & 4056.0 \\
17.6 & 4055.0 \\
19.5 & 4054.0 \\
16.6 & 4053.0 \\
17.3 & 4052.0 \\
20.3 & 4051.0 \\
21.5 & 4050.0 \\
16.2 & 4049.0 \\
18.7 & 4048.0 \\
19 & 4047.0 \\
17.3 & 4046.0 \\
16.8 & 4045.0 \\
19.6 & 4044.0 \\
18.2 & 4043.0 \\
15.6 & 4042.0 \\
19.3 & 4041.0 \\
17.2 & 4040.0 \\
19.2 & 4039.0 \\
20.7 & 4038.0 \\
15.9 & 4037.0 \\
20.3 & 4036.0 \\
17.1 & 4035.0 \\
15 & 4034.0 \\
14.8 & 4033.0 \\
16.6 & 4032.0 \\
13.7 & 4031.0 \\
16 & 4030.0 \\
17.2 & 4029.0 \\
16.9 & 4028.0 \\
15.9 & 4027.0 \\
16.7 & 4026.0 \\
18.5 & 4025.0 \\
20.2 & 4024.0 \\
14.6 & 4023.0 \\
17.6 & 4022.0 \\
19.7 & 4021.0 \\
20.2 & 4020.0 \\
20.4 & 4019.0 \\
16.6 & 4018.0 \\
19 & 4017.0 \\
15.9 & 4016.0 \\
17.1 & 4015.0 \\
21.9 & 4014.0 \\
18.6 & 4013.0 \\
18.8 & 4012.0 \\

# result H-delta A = 3.5 angstrom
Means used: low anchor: 16.7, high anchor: 17.6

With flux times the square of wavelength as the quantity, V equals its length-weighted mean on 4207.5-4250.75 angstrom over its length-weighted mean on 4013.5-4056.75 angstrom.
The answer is 1.10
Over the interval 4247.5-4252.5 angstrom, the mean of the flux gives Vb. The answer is 16.2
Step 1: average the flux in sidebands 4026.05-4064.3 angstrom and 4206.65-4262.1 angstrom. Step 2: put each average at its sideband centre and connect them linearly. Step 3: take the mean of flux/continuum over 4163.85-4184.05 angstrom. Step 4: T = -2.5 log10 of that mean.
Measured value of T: 0.05 mag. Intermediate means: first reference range 17.3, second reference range 17.6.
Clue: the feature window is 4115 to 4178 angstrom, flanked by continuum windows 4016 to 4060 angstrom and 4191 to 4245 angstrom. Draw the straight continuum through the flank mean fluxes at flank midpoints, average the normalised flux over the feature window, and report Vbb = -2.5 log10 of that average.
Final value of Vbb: 0.02 mag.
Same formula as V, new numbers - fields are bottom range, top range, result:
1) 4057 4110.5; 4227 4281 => 1.22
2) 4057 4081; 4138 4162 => 1.16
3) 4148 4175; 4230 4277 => 1.06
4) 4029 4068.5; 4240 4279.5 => 1.13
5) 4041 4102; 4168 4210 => 1.08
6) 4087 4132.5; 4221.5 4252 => 1.18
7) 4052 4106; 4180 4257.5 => 1.18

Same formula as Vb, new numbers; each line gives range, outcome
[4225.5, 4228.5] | 14.7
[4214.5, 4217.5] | 18.4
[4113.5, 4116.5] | 19.1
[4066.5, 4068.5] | 16.8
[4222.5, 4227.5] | 15.5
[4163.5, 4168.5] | 18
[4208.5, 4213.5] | 19.1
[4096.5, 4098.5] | 13.6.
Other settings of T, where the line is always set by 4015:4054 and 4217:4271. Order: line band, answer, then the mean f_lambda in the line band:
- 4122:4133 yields 0.08 mag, 16.4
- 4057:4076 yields 0.10 mag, 16.1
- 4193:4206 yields 0.06 mag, 16.5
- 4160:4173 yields 0.02 mag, 17.2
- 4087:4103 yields 0.20 mag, 14.7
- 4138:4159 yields -0.03 mag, 18.1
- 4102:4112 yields 0.23 mag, 14.3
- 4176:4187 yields 0.03 mag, 17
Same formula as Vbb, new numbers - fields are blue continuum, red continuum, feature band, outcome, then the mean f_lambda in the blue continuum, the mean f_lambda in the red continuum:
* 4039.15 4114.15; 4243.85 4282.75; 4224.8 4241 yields 0.018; 16.2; 17.6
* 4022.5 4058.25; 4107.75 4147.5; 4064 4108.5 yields 0.128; 17.5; 17.4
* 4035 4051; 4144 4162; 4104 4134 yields 0.090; 18.4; 17.7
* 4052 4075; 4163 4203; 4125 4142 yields -0.044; 16.4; 16.7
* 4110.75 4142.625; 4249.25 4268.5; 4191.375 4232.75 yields -0.017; 17.3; 17.2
